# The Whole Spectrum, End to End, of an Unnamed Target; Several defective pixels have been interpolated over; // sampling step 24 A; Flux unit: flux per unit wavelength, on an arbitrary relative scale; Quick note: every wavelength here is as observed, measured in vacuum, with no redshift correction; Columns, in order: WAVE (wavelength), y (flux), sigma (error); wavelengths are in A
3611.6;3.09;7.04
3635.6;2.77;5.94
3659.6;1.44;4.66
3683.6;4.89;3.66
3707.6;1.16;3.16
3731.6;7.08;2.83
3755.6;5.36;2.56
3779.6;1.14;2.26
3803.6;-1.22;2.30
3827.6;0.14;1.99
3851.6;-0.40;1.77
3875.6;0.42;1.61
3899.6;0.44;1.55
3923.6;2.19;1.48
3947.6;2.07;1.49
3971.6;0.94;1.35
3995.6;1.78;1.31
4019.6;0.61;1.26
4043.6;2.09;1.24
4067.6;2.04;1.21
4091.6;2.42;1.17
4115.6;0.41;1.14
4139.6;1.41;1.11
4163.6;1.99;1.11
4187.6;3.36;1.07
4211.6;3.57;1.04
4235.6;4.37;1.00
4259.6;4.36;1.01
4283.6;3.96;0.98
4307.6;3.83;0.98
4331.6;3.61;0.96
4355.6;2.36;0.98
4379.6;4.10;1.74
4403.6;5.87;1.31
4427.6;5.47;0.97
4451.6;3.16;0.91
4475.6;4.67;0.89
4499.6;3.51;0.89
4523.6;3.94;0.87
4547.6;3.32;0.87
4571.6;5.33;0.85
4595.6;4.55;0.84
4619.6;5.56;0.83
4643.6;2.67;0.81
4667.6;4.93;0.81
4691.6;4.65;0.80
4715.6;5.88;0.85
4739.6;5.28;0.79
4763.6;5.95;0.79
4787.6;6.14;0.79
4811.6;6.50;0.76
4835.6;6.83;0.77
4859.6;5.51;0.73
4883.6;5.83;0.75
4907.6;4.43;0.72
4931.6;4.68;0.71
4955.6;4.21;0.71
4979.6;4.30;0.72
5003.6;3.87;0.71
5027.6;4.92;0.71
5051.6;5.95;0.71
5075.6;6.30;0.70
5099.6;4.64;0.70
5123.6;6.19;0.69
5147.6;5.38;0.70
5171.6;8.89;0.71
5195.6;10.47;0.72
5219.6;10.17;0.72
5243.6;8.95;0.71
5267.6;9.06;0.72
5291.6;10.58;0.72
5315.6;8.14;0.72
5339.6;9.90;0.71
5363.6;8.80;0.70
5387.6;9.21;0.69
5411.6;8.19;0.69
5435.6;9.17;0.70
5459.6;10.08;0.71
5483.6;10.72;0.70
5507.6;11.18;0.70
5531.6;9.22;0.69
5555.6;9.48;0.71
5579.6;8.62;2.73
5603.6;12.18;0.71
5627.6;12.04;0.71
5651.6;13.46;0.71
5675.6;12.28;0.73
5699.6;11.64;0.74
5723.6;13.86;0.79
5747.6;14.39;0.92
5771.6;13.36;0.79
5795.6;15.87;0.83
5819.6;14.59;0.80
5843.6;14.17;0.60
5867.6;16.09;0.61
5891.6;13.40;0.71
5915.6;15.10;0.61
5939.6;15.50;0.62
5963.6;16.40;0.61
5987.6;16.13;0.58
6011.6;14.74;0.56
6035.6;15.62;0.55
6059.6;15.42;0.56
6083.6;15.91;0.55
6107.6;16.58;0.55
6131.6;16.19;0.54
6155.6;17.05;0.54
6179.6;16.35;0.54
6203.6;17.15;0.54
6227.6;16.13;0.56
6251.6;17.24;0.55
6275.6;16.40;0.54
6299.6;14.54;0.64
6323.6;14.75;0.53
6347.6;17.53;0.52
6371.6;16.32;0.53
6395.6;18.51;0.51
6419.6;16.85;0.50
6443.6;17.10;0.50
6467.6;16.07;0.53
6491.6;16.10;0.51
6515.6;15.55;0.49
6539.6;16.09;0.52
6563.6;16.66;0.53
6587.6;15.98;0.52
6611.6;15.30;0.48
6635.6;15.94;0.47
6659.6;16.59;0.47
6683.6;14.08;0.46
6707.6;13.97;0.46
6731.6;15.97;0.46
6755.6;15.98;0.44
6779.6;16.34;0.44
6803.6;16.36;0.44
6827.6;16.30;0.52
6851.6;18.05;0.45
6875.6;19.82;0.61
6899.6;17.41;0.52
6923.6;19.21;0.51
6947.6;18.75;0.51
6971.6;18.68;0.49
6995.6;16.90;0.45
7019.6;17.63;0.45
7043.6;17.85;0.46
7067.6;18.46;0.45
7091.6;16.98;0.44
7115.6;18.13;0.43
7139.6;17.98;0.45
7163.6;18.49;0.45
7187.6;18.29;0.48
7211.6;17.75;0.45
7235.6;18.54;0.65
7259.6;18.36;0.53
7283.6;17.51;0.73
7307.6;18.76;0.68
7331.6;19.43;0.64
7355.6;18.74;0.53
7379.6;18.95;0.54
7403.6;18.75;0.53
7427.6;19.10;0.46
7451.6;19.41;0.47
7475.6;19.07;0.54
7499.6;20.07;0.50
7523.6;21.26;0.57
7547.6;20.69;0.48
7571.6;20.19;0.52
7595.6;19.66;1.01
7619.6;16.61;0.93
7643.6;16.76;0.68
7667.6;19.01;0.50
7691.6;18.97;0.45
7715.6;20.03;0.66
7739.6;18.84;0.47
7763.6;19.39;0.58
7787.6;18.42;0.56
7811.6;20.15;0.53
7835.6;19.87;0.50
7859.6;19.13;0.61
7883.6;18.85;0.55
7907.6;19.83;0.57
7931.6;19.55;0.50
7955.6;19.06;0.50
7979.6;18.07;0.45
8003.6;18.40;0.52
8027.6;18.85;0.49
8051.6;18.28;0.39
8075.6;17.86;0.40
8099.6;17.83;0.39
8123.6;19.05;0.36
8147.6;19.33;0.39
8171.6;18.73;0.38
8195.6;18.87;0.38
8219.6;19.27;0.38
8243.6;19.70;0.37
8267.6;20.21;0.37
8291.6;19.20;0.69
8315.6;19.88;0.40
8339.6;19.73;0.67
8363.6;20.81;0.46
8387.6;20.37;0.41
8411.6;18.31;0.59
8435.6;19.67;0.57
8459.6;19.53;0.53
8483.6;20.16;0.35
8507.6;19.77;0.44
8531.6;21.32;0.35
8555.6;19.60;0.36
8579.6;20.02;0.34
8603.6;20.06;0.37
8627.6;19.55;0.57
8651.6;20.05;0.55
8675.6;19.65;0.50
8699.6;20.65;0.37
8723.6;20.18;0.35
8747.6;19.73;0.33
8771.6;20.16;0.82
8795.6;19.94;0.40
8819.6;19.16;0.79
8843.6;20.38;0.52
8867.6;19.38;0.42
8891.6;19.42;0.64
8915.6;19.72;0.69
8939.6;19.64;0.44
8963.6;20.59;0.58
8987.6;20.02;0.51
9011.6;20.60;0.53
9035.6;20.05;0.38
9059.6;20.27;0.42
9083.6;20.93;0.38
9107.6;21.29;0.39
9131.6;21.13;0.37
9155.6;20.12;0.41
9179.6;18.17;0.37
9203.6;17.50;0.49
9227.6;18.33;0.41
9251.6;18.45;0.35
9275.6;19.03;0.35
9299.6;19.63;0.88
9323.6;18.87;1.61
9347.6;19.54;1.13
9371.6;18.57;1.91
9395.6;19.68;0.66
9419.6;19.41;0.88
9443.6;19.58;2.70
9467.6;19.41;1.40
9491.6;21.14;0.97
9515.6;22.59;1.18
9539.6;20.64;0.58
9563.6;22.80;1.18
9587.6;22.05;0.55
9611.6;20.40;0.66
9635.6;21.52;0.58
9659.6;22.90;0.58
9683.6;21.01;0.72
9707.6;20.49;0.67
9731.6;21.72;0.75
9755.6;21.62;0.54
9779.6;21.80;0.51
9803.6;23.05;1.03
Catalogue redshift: 0.29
